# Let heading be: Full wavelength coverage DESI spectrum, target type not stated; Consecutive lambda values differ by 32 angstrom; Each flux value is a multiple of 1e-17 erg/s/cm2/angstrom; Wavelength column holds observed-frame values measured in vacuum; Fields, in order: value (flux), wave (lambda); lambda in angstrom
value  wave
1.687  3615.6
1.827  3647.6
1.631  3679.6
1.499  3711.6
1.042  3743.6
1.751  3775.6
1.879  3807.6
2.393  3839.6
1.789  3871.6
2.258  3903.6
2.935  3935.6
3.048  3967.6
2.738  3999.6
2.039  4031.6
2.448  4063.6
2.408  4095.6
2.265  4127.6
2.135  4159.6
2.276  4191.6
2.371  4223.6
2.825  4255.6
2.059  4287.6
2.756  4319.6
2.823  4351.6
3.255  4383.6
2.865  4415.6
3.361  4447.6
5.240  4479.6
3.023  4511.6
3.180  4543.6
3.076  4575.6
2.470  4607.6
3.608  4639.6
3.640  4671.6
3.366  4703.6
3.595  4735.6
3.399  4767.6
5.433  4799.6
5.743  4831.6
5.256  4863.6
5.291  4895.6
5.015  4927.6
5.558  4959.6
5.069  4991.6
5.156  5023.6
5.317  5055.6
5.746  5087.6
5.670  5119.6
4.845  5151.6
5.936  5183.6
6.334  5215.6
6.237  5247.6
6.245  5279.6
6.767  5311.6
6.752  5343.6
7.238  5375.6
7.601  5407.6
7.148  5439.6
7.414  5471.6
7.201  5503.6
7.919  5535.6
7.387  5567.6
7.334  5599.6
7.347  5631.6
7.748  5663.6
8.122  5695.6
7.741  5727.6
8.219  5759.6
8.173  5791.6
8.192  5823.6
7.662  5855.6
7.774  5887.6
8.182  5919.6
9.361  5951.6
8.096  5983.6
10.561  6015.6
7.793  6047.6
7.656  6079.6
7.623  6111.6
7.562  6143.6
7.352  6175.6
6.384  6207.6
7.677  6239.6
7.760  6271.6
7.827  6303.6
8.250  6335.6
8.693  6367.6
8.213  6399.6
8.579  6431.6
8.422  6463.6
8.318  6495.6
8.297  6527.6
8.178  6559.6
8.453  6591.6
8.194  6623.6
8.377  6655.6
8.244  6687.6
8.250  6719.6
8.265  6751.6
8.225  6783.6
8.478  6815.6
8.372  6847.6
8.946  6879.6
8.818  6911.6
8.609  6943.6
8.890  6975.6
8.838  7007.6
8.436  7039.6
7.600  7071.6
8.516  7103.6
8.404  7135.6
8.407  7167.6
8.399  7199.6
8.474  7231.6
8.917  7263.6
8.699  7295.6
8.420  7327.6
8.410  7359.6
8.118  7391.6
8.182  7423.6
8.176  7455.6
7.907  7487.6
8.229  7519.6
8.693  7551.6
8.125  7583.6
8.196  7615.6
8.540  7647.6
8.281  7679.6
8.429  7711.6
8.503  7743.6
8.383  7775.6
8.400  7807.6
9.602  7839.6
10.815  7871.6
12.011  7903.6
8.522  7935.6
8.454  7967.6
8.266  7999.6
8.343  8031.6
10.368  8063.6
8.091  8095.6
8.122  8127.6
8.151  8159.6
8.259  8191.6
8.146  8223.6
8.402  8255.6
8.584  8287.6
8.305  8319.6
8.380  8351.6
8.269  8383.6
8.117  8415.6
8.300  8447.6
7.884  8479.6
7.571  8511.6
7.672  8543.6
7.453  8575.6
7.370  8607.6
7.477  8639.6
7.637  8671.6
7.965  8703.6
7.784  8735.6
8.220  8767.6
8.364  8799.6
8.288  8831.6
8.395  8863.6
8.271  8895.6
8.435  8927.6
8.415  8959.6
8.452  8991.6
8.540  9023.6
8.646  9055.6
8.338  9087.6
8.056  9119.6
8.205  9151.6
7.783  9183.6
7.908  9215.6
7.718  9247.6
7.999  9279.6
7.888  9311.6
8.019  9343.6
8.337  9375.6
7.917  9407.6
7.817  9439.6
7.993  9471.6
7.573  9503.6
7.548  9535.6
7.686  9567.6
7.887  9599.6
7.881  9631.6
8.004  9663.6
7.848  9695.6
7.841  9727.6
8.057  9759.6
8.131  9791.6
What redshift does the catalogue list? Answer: 0.20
